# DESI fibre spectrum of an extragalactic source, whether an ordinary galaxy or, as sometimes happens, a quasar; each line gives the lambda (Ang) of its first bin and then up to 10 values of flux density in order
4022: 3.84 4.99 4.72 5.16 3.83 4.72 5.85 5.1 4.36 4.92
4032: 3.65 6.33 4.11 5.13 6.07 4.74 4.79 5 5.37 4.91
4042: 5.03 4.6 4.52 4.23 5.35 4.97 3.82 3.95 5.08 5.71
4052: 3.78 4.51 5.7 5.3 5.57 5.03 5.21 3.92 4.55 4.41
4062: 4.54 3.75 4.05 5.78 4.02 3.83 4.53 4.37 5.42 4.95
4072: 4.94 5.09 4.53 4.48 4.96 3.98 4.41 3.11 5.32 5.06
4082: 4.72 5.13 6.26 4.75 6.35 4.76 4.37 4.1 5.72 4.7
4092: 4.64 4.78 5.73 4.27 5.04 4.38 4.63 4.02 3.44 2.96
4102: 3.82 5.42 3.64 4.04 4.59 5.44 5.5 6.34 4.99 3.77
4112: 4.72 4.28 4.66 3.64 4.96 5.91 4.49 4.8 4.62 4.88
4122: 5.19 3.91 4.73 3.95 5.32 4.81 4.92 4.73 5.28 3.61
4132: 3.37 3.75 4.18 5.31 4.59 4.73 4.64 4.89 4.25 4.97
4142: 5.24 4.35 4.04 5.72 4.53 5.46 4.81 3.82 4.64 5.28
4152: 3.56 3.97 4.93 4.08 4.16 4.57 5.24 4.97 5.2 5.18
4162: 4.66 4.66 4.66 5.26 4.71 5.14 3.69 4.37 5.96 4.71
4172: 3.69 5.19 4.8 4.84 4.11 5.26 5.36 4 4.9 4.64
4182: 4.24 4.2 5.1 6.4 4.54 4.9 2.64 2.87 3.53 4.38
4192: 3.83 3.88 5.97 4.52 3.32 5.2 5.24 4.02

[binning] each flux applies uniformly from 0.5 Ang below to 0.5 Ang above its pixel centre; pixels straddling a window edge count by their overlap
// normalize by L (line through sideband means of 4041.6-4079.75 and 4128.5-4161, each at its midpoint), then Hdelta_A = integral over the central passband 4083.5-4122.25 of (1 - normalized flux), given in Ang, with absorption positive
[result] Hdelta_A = -1.0 Ang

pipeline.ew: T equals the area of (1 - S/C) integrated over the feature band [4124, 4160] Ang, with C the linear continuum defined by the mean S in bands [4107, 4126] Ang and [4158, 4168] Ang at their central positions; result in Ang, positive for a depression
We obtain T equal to 1.8 Ang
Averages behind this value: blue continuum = 4.77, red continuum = 4.89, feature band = 4.6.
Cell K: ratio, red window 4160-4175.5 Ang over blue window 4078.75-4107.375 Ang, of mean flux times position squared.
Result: 1.1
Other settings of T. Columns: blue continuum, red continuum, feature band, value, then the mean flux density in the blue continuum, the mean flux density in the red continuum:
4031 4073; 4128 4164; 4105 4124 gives -0.5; 4.77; 4.62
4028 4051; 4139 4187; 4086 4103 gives 0.9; 4.86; 4.73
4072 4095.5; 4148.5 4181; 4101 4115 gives 0.5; 4.84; 4.67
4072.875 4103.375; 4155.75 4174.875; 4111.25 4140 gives 0.8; 4.67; 4.79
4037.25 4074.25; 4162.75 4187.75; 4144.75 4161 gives 0.2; 4.73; 4.75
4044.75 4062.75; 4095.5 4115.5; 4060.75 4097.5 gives -1.0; 4.75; 4.47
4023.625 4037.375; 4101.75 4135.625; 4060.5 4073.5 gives 0.6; 4.91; 4.64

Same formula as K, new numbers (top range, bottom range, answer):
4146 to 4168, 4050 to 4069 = 1.05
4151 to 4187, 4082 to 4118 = 1.03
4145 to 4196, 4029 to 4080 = 1.03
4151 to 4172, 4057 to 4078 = 1.07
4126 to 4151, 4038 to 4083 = 1.03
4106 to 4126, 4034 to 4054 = 1.03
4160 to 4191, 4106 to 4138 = 1.01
